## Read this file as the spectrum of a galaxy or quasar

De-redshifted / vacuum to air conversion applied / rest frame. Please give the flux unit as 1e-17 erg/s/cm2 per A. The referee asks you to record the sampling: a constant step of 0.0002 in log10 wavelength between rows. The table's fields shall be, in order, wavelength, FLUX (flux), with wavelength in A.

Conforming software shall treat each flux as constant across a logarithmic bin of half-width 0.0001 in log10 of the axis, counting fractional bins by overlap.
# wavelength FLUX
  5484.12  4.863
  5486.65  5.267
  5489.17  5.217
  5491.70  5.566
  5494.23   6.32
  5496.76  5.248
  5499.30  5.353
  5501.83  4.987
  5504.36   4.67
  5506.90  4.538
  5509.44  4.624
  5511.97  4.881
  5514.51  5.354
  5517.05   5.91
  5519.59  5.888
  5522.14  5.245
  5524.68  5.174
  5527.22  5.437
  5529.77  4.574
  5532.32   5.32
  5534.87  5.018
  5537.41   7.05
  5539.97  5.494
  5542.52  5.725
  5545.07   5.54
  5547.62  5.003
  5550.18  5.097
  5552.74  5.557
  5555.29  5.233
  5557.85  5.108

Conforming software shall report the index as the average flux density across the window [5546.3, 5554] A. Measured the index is 5.22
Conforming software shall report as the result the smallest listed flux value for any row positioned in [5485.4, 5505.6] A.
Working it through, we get 4.67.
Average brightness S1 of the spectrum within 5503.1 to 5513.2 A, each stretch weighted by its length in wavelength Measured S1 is 4.68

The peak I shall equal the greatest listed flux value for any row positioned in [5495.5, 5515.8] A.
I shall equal 5.354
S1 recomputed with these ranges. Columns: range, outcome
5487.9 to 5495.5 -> 5.7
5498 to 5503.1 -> 5.17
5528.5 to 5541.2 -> 5.49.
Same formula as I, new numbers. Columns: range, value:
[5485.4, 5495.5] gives 6.32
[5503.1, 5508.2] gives 4.67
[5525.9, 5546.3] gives 7.05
